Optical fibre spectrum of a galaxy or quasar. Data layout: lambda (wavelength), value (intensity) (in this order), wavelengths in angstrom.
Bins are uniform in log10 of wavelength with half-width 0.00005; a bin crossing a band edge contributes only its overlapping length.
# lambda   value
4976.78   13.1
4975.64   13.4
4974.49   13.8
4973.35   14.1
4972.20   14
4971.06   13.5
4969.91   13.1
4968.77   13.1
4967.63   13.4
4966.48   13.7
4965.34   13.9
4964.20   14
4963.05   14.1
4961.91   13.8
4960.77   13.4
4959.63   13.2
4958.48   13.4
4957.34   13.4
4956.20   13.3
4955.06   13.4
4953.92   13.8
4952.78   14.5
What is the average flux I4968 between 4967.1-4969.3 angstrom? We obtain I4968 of 13.3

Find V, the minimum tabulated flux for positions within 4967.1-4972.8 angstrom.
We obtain 13.1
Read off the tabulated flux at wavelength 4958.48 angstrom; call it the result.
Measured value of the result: 13.4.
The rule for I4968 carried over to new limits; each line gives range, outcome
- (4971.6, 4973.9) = 14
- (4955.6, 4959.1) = 13.3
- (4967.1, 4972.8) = 13.4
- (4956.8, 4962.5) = 13.4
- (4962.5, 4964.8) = 14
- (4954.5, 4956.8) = 13.4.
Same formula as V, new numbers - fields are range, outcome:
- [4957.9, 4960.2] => 13.2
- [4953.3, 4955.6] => 13.4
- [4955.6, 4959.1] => 13.3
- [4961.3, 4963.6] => 13.8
